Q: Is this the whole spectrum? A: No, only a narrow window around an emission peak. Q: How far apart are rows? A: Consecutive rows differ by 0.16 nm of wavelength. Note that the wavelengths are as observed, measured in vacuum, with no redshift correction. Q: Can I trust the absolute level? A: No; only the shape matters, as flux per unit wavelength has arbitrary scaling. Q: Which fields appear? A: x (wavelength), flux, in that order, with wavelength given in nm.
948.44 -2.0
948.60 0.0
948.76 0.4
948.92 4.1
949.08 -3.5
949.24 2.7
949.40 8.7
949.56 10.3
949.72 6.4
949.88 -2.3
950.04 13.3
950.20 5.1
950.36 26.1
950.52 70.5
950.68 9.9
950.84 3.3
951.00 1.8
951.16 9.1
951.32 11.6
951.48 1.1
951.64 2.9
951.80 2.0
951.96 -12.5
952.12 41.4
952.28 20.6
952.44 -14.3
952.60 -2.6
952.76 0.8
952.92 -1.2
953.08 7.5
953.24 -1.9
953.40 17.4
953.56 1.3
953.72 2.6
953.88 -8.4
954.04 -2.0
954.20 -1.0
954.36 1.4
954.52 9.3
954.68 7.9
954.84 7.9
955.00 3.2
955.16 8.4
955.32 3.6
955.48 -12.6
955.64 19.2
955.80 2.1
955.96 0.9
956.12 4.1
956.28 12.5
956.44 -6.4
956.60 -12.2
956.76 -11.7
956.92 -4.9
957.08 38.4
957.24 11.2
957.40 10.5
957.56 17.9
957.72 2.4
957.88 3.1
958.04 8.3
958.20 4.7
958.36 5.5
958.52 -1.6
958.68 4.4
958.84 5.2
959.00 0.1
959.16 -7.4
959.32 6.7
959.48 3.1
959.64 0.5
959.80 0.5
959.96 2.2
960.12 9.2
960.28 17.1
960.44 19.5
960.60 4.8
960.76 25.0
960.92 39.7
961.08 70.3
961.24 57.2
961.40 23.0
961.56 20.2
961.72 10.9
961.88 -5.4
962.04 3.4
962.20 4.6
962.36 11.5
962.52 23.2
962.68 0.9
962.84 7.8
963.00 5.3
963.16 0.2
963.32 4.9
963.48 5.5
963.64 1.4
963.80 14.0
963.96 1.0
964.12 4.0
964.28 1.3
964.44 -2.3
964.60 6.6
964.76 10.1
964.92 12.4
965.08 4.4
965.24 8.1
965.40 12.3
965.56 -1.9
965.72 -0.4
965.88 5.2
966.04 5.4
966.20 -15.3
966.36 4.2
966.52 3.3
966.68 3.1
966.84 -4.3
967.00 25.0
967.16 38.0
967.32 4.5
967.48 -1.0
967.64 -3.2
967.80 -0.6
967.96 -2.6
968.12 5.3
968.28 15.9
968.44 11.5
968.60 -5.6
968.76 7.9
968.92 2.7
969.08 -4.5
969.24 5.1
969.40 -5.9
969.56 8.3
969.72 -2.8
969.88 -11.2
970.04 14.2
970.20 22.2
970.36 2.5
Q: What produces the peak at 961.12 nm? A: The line H-beta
